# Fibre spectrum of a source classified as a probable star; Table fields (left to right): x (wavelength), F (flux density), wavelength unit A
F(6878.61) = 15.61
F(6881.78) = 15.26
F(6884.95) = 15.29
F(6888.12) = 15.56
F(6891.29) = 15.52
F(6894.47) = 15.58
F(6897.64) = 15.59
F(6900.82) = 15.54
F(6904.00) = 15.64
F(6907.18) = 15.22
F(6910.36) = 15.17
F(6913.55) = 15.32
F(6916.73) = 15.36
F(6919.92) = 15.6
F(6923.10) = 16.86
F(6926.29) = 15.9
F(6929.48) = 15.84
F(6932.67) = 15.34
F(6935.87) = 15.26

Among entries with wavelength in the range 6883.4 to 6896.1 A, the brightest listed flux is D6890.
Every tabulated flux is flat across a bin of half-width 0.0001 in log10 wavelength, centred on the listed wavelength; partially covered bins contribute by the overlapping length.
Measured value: 15.58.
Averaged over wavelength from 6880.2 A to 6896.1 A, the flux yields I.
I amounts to 15.4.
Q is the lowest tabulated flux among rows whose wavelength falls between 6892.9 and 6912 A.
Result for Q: 15.17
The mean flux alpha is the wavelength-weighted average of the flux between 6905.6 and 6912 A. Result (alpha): 15.2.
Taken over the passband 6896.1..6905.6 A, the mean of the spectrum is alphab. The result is 15.6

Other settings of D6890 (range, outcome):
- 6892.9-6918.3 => 15.64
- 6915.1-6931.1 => 16.86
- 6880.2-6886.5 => 15.29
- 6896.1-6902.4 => 15.59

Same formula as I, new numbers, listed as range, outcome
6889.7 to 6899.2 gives 15.6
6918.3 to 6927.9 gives 16.1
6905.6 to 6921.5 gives 15.3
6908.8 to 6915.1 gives 15.2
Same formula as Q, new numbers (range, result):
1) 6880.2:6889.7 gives 15.26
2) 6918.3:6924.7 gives 15.6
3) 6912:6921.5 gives 15.32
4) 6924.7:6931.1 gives 15.84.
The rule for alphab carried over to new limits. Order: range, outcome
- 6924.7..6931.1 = 15.9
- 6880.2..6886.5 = 15.3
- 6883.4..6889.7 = 15.4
